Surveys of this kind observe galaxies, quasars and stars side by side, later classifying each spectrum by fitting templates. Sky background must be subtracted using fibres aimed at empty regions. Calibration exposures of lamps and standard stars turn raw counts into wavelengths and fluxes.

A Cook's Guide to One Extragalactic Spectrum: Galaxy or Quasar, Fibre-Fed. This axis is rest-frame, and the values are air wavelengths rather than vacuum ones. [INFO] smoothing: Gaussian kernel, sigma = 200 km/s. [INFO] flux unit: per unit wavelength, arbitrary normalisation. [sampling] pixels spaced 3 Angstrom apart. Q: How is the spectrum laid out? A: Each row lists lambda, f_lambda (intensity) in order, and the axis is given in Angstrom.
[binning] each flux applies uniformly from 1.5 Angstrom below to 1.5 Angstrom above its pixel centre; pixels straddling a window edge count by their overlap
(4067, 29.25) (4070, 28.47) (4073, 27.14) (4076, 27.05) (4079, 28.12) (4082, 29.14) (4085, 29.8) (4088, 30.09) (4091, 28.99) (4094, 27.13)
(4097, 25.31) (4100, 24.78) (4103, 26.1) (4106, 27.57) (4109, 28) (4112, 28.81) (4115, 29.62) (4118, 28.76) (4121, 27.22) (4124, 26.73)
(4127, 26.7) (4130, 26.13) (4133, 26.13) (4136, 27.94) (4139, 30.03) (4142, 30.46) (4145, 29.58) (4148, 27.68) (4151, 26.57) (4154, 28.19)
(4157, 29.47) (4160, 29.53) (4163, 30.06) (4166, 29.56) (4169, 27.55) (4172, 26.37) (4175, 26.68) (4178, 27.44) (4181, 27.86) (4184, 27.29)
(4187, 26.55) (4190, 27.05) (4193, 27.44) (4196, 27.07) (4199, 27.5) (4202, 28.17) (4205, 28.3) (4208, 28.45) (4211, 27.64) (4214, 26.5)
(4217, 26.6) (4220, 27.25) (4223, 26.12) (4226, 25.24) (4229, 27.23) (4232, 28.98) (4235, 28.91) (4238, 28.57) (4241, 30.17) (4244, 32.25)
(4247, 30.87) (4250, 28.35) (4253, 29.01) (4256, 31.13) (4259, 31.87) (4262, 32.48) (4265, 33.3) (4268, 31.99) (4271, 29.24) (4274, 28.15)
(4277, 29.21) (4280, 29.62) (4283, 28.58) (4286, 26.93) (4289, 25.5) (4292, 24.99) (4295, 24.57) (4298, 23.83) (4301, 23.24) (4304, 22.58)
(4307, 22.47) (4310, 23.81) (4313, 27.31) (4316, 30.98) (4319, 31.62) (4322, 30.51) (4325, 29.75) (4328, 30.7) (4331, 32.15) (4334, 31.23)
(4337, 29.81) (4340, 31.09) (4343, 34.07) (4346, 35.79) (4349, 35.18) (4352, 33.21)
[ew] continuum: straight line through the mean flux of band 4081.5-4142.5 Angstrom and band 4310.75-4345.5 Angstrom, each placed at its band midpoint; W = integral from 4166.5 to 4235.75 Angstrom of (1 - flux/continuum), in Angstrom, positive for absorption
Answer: 4.1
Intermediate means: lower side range 27.8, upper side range 30.8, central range 27.3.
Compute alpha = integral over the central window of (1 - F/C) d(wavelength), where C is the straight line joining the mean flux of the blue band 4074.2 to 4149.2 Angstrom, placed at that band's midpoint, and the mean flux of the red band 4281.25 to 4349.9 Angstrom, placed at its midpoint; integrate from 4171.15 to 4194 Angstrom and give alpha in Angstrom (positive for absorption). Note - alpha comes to 0.8 Angstrom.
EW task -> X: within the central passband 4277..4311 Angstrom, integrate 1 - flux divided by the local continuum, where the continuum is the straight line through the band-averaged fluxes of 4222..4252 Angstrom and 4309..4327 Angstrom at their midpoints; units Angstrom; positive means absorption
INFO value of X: 4.4 Angstrom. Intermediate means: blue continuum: 28.7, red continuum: 29.2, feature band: 25.3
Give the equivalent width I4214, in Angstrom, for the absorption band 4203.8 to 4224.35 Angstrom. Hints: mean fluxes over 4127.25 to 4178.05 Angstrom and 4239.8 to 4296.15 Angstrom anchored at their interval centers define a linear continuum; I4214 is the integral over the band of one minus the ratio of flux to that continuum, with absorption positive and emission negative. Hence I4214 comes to 1.1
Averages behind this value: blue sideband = 28.2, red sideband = 29.4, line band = 27.3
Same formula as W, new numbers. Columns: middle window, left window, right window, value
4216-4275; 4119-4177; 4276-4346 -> -2.7 Angstrom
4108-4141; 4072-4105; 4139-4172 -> 0.5 Angstrom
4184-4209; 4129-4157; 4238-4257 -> 1.4 Angstrom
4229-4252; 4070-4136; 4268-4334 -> -1.6 Angstrom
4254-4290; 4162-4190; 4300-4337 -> -2.4 Angstrom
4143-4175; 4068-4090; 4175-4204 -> -0.8 Angstrom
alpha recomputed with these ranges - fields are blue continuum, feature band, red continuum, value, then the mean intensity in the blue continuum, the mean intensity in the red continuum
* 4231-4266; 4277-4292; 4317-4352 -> 1.7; 30.5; 32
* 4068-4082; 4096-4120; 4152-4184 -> 0.5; 27.9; 28.2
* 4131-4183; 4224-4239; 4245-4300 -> 0.5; 28.3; 28.8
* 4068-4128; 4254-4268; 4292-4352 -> -1.7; 27.8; 29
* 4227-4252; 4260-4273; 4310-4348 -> -0.8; 29.3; 31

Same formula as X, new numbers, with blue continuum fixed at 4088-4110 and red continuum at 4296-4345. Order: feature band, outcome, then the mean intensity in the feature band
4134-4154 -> -0.9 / 28.6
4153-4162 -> -0.6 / 29.2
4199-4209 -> -0.2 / 28.2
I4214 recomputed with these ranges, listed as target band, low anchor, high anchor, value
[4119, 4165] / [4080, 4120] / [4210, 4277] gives 0.3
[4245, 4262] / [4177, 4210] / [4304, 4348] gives -1.1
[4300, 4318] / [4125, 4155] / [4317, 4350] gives 3.5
